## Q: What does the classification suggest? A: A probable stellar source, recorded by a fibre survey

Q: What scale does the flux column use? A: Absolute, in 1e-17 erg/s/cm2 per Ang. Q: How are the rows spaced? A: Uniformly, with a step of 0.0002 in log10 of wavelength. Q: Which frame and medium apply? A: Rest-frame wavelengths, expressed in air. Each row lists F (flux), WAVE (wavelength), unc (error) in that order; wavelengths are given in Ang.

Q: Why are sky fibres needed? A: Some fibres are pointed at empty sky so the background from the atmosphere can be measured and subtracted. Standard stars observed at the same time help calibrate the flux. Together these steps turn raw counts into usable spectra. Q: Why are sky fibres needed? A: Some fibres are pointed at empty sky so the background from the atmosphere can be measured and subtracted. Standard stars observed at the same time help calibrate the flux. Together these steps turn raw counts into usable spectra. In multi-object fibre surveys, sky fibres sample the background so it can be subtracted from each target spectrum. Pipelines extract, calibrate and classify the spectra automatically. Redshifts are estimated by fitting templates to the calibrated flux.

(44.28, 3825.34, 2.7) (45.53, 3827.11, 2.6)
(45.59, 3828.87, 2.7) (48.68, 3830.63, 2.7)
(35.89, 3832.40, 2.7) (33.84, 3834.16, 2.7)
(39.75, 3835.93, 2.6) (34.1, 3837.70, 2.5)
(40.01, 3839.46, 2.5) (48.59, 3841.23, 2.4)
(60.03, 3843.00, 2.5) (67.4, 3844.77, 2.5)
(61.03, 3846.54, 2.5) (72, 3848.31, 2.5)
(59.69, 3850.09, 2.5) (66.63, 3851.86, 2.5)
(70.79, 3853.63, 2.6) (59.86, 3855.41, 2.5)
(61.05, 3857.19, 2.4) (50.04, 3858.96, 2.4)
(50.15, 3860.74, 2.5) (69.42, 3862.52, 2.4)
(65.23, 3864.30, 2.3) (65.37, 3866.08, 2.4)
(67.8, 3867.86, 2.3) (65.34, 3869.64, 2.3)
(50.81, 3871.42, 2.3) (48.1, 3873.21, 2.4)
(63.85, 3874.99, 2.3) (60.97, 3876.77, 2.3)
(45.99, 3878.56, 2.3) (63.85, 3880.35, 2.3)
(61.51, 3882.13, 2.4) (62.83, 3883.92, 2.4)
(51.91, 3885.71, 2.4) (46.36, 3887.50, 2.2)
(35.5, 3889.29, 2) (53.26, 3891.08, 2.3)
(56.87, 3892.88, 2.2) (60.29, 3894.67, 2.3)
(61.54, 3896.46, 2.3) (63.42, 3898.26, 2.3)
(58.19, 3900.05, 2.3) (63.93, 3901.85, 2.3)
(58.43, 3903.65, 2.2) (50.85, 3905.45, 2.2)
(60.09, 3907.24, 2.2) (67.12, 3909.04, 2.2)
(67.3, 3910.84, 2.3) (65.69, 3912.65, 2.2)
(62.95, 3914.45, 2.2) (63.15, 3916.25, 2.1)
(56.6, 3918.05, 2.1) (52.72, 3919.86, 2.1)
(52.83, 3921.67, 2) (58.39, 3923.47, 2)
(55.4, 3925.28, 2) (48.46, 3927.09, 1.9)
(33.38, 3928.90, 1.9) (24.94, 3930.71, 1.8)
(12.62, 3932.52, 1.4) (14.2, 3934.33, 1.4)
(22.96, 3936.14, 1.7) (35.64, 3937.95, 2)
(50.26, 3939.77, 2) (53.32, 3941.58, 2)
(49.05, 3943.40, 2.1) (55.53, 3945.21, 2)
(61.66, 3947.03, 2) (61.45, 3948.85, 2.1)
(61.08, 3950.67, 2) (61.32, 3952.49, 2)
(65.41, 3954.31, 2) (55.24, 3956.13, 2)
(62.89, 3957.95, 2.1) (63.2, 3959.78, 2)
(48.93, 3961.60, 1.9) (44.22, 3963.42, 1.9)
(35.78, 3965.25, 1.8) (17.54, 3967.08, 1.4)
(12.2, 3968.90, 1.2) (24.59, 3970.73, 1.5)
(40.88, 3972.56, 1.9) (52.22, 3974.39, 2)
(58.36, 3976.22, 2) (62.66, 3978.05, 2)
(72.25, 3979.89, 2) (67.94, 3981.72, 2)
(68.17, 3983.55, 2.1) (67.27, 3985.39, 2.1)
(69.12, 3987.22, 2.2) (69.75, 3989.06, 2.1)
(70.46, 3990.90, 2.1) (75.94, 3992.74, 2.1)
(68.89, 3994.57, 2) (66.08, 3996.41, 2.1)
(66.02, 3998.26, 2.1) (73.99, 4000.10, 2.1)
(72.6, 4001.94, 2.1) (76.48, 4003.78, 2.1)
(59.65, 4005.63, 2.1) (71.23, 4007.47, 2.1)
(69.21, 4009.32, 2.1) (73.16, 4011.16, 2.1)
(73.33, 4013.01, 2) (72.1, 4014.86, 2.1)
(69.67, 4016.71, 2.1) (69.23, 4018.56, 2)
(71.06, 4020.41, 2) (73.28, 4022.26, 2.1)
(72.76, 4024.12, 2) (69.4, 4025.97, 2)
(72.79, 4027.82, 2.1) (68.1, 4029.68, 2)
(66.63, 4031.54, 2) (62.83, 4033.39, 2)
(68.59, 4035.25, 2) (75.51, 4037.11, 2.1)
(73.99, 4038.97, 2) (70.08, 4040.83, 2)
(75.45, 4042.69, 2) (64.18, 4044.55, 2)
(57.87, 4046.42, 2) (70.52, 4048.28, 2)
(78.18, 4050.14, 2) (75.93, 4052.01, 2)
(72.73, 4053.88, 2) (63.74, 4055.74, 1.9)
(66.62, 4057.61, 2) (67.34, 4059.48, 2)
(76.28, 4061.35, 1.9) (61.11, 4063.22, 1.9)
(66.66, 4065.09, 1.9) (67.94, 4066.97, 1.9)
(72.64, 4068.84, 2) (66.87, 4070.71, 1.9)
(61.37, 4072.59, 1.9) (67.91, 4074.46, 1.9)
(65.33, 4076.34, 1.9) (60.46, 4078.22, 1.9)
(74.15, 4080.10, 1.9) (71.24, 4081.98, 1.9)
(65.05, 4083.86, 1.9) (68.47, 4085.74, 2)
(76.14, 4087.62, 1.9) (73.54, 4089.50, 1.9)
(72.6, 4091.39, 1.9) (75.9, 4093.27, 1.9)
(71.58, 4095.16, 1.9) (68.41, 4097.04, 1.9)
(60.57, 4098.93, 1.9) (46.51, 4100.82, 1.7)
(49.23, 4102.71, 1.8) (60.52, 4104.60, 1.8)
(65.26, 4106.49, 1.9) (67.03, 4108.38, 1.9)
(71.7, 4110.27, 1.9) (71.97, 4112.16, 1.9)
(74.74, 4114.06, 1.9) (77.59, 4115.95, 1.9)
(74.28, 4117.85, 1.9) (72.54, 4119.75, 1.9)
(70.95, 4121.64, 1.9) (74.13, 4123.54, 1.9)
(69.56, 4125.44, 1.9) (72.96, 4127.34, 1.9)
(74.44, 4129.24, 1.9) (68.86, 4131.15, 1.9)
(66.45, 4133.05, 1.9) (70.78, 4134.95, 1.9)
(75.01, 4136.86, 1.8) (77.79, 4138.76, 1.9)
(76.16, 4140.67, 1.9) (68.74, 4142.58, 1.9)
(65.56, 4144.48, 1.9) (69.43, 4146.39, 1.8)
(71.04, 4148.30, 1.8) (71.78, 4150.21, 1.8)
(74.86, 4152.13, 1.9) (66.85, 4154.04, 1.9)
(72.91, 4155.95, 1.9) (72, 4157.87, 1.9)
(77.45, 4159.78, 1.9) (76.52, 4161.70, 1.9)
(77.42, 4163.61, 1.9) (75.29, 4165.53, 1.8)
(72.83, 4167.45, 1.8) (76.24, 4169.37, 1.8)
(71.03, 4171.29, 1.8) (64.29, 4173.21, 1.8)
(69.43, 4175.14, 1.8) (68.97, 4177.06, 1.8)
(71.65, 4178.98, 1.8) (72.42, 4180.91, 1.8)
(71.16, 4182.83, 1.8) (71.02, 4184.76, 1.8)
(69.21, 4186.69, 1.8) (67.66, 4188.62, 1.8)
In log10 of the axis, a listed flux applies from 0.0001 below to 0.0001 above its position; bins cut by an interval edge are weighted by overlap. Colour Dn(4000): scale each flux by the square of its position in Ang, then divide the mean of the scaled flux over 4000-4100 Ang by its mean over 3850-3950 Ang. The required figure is 1.4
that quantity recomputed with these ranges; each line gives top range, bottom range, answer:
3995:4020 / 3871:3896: 1.37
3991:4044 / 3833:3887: 1.34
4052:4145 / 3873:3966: 1.43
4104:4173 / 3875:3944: 1.56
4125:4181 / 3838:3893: 1.44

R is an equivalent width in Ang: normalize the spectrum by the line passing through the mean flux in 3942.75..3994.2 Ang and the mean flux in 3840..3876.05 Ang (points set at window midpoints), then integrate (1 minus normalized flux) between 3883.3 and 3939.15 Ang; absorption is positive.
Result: 7.4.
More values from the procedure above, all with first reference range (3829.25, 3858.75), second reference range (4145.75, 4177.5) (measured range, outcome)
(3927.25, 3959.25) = 7.16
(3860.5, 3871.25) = -1.77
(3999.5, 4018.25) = -2.30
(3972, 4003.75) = -2.33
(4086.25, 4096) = -0.80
